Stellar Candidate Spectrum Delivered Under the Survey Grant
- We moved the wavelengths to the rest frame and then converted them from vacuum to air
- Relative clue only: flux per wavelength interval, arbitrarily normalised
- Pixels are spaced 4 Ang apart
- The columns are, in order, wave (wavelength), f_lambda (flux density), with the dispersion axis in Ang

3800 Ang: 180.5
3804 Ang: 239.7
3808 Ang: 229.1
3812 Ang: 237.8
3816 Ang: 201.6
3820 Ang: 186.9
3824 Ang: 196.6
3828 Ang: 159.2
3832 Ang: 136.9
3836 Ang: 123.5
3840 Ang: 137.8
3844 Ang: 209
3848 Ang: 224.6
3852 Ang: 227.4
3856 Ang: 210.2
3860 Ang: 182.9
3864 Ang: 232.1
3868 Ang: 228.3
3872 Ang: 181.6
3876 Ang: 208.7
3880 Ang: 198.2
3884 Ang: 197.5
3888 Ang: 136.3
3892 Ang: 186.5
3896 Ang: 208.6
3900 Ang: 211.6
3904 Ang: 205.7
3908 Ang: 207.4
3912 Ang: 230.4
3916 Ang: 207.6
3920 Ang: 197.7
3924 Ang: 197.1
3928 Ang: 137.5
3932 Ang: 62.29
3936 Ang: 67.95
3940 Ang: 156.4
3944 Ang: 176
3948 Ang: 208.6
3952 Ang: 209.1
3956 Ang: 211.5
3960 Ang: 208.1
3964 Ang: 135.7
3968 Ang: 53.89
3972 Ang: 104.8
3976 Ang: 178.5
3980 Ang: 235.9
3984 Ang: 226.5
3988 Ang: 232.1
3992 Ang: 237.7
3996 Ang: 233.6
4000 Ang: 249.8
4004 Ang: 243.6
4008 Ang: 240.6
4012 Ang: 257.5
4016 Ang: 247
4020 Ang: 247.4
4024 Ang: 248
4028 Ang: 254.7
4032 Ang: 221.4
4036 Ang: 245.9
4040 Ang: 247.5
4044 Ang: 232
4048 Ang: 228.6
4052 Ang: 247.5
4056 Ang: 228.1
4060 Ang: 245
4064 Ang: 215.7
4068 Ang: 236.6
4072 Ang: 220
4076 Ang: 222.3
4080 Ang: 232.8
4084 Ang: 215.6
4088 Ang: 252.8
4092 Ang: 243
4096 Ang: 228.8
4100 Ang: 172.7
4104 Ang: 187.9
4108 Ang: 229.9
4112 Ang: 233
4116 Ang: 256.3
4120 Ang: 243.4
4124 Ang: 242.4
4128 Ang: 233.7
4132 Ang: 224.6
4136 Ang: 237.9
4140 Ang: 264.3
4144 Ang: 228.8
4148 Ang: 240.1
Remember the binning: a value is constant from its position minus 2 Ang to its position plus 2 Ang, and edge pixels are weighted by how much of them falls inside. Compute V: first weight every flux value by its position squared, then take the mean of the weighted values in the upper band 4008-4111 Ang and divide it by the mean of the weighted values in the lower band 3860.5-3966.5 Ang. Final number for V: 1.36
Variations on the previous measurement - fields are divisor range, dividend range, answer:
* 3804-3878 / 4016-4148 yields 1.34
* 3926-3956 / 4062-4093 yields 1.64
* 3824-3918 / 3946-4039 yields 1.18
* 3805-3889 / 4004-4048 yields 1.38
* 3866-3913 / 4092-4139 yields 1.28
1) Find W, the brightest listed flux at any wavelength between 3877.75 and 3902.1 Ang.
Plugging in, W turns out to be 211.6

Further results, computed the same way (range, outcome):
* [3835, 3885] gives 232.1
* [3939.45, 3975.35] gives 211.5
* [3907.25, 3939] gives 230.4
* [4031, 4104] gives 252.8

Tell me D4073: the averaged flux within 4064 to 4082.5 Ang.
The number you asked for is 226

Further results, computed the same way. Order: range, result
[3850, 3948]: 186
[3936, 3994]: 180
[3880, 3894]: 177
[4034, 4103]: 230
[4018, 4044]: 243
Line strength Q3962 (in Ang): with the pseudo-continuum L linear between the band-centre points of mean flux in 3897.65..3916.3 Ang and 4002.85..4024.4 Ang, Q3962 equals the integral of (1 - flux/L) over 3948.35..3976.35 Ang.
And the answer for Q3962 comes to 8.6 Ang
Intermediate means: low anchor 213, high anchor 247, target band 159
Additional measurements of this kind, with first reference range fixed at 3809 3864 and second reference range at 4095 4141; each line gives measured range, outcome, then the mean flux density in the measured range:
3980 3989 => -0.9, 230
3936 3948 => 2.8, 157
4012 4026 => -2.2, 249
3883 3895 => 1.4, 174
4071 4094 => -0.8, 232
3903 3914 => -0.9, 215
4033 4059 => -2.3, 238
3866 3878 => -0.7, 206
